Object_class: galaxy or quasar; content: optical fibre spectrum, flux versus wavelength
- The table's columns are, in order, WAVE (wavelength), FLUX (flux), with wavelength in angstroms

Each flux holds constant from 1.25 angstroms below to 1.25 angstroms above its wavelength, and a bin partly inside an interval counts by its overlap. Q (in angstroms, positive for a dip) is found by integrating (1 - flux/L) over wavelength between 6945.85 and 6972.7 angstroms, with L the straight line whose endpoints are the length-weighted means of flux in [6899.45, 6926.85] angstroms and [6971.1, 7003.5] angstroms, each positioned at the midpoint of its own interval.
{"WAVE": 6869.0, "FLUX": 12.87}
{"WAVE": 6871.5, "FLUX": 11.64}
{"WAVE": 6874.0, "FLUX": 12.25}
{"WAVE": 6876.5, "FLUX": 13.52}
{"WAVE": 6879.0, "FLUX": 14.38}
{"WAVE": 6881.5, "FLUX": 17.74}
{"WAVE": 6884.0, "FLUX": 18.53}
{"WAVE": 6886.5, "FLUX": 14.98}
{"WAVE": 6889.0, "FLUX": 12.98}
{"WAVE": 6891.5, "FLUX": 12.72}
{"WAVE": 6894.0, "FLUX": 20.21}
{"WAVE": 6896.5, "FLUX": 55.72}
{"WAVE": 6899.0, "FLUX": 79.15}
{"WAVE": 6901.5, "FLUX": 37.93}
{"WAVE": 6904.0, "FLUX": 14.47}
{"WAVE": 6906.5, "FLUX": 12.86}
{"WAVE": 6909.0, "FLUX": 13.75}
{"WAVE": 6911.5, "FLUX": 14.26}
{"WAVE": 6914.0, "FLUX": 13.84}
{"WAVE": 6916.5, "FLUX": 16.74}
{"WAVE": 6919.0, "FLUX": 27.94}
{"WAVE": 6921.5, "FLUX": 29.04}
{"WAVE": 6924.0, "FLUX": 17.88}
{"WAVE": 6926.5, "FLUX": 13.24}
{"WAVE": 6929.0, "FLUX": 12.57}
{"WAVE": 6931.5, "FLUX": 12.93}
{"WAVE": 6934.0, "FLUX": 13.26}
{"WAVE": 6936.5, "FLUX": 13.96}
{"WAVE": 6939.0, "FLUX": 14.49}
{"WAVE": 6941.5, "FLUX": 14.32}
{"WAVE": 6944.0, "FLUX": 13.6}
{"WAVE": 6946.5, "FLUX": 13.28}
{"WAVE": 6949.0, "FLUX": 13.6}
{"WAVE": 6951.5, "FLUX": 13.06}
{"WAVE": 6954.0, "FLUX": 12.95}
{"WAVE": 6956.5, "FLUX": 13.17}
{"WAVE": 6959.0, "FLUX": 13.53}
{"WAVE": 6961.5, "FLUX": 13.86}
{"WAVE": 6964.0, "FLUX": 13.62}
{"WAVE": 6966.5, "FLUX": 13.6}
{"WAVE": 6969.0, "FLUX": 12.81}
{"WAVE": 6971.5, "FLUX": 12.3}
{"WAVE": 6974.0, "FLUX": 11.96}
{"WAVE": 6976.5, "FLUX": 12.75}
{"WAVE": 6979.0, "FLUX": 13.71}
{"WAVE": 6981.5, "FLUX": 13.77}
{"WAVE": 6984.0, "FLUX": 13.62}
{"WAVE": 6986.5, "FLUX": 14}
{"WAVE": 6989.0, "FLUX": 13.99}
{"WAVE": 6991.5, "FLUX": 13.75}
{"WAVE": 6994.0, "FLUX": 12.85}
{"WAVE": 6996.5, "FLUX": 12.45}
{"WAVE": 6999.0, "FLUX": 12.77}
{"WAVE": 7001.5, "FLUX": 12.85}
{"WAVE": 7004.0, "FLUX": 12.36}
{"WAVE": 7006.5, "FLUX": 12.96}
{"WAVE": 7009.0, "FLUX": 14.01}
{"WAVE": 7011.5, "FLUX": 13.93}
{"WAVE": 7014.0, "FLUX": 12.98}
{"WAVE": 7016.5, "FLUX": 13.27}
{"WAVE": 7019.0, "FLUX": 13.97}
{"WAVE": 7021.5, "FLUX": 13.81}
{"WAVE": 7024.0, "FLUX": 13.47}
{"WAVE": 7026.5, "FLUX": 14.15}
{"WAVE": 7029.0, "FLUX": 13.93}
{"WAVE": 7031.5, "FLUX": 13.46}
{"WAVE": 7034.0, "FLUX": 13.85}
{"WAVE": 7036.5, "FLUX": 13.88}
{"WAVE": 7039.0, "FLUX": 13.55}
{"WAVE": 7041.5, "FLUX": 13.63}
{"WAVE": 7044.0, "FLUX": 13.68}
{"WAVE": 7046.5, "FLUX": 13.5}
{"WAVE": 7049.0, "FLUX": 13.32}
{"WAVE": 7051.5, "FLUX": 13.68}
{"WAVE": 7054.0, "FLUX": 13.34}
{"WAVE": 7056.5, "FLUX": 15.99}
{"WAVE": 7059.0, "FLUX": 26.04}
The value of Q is 4.8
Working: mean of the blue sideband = 21.2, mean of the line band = 13.3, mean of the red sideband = 13.1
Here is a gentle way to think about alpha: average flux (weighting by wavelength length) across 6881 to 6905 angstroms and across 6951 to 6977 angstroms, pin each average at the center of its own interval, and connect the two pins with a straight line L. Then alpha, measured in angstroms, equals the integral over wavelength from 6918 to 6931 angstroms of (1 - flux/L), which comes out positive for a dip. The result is 1.5 angstroms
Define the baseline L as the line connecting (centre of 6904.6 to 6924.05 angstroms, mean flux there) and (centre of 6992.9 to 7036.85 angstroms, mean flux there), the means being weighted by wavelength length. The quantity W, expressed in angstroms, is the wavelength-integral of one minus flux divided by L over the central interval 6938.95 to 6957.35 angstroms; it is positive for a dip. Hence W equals 3.4 angstroms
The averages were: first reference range 18.2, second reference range 13.4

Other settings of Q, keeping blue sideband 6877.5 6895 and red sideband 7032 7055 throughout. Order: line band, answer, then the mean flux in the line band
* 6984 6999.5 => 1.1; 13.4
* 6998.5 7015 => 1.1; 13.1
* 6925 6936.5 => 1.5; 13.2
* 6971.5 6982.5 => 1.2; 12.9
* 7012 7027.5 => 0.4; 13.6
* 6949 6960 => 1.2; 13.2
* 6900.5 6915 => -1.9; 17.6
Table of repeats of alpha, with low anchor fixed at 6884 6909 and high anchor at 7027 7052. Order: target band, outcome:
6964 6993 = 9.3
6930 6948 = 7.5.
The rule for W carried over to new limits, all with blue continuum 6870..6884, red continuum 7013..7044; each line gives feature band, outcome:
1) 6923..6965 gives 1.0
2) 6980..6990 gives 0.0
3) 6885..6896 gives -3.0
